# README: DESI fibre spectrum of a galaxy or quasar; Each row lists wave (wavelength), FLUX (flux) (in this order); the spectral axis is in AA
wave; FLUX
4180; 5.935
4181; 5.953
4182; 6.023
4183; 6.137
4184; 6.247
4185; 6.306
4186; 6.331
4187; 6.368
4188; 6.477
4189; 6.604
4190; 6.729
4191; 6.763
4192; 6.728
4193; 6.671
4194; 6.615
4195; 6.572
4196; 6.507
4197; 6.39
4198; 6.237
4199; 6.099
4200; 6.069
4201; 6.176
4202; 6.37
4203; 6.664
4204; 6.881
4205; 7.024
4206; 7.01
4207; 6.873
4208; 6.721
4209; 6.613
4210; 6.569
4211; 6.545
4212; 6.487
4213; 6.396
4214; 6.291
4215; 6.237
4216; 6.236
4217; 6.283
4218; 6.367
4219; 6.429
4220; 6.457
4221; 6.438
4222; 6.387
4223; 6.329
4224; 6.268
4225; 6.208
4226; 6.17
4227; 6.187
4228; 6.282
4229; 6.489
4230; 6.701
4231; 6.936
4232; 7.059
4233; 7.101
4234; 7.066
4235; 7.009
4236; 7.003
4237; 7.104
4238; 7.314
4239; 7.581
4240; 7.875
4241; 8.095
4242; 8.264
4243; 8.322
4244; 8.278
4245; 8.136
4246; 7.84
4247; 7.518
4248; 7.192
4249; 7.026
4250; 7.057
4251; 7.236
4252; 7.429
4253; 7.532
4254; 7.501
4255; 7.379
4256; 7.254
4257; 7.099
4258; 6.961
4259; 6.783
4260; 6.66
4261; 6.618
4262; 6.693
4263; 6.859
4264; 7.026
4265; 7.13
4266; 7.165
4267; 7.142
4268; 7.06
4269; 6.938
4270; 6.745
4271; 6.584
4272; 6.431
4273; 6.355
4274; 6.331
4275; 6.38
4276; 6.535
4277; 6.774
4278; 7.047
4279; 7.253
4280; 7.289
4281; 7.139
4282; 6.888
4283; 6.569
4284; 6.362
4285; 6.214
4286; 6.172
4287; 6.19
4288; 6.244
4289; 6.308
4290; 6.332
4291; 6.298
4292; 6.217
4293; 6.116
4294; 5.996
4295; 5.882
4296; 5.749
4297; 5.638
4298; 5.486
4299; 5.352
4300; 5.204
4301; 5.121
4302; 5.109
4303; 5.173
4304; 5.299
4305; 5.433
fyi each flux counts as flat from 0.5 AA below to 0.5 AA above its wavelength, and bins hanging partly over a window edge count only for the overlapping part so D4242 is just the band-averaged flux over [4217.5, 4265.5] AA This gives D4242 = 7.06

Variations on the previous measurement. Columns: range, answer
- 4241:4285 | 7.09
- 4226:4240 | 6.92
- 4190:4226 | 6.48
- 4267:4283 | 6.79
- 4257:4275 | 6.79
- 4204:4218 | 6.56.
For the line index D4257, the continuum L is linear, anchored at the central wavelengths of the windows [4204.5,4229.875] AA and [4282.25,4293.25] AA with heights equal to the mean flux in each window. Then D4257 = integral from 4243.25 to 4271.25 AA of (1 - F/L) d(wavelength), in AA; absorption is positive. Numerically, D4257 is -3.6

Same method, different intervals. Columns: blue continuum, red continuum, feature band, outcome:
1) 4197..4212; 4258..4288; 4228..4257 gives -3.2 AA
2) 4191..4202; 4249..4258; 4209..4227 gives 1.0 AA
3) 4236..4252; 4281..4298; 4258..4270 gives 0.2 AA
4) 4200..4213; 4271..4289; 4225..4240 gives -0.6 AA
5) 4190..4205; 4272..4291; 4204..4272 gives -4.2 AA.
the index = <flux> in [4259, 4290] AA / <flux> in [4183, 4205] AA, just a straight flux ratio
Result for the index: 1.04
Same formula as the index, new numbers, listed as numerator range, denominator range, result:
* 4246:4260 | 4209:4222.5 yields 1.13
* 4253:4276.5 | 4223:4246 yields 0.96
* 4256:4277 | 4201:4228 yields 1.05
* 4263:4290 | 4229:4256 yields 0.90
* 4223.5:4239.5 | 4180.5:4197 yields 1.05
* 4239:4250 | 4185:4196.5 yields 1.19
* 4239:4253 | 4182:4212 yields 1.18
